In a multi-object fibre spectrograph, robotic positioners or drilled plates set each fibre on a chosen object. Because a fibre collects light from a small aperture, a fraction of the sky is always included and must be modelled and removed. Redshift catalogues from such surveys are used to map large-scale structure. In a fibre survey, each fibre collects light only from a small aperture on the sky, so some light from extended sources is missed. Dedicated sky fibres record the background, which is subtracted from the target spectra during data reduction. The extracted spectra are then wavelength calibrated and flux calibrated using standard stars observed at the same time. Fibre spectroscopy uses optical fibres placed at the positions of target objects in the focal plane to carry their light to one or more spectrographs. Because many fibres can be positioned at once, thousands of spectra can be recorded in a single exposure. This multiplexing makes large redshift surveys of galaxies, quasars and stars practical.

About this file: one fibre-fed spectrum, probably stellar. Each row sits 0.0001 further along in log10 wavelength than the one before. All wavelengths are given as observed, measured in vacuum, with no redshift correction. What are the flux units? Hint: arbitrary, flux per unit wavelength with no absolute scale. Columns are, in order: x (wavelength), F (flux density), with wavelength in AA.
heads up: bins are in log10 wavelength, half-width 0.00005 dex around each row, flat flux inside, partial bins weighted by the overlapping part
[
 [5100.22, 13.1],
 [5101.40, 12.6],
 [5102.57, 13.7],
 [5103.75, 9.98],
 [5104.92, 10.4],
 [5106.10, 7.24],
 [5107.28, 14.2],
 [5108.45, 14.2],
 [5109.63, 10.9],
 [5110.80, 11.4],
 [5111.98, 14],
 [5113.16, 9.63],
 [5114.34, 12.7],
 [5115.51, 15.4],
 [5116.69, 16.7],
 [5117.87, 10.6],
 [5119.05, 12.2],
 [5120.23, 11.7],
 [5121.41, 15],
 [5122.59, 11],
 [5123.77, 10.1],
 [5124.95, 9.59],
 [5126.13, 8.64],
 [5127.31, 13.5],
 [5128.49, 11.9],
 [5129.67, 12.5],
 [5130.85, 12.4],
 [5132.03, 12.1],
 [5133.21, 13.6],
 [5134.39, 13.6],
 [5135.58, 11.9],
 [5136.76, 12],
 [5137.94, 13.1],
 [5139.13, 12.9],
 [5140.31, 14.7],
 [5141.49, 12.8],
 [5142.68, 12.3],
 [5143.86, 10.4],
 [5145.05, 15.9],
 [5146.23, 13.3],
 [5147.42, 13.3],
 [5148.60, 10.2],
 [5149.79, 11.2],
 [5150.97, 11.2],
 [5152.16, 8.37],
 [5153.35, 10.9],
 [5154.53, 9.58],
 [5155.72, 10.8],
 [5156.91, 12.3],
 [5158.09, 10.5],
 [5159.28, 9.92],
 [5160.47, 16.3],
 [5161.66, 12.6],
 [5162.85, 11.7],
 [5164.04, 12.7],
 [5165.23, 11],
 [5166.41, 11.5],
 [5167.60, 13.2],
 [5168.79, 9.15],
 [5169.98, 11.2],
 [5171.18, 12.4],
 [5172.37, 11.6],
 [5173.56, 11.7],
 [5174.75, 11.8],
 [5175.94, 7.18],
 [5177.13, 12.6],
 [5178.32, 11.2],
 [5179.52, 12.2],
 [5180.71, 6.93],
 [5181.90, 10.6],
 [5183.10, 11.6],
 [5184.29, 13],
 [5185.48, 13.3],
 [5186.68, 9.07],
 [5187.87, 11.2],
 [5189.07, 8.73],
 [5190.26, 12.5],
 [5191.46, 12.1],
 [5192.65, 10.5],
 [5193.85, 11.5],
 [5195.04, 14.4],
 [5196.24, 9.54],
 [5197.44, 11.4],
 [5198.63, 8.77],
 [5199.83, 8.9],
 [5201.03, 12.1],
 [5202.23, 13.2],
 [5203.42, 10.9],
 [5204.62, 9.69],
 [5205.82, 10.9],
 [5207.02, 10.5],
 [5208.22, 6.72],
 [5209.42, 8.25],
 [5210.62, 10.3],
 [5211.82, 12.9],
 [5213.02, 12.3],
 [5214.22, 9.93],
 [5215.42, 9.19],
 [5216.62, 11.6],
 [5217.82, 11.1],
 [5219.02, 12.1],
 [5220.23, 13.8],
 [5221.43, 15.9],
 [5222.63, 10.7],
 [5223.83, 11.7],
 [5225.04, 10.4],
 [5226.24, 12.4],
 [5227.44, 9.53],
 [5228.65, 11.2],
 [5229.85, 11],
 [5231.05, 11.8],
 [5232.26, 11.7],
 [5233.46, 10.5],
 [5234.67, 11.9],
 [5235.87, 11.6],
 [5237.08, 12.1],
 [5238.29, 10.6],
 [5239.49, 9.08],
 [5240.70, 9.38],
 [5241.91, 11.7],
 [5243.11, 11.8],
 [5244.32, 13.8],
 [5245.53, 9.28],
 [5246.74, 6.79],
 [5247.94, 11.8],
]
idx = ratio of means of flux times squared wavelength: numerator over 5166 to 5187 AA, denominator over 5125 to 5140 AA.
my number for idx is 0.92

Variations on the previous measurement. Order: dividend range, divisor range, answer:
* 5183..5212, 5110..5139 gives 0.91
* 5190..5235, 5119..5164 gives 0.95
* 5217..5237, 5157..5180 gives 1.03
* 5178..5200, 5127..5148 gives 0.87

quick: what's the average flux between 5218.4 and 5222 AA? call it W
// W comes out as 13.9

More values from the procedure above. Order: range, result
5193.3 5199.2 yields 11.1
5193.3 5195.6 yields 13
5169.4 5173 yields 11.7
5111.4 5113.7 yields 11.8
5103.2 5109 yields 11.2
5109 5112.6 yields 12.1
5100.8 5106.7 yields 10.8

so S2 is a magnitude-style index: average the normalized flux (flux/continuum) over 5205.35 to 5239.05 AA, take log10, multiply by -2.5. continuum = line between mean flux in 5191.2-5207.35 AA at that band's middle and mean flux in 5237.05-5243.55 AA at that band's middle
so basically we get -0.04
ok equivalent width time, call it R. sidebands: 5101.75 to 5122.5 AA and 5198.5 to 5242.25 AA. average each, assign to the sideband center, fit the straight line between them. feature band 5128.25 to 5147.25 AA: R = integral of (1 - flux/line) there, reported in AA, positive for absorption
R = -1.4 AA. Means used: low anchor 12.3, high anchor 11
